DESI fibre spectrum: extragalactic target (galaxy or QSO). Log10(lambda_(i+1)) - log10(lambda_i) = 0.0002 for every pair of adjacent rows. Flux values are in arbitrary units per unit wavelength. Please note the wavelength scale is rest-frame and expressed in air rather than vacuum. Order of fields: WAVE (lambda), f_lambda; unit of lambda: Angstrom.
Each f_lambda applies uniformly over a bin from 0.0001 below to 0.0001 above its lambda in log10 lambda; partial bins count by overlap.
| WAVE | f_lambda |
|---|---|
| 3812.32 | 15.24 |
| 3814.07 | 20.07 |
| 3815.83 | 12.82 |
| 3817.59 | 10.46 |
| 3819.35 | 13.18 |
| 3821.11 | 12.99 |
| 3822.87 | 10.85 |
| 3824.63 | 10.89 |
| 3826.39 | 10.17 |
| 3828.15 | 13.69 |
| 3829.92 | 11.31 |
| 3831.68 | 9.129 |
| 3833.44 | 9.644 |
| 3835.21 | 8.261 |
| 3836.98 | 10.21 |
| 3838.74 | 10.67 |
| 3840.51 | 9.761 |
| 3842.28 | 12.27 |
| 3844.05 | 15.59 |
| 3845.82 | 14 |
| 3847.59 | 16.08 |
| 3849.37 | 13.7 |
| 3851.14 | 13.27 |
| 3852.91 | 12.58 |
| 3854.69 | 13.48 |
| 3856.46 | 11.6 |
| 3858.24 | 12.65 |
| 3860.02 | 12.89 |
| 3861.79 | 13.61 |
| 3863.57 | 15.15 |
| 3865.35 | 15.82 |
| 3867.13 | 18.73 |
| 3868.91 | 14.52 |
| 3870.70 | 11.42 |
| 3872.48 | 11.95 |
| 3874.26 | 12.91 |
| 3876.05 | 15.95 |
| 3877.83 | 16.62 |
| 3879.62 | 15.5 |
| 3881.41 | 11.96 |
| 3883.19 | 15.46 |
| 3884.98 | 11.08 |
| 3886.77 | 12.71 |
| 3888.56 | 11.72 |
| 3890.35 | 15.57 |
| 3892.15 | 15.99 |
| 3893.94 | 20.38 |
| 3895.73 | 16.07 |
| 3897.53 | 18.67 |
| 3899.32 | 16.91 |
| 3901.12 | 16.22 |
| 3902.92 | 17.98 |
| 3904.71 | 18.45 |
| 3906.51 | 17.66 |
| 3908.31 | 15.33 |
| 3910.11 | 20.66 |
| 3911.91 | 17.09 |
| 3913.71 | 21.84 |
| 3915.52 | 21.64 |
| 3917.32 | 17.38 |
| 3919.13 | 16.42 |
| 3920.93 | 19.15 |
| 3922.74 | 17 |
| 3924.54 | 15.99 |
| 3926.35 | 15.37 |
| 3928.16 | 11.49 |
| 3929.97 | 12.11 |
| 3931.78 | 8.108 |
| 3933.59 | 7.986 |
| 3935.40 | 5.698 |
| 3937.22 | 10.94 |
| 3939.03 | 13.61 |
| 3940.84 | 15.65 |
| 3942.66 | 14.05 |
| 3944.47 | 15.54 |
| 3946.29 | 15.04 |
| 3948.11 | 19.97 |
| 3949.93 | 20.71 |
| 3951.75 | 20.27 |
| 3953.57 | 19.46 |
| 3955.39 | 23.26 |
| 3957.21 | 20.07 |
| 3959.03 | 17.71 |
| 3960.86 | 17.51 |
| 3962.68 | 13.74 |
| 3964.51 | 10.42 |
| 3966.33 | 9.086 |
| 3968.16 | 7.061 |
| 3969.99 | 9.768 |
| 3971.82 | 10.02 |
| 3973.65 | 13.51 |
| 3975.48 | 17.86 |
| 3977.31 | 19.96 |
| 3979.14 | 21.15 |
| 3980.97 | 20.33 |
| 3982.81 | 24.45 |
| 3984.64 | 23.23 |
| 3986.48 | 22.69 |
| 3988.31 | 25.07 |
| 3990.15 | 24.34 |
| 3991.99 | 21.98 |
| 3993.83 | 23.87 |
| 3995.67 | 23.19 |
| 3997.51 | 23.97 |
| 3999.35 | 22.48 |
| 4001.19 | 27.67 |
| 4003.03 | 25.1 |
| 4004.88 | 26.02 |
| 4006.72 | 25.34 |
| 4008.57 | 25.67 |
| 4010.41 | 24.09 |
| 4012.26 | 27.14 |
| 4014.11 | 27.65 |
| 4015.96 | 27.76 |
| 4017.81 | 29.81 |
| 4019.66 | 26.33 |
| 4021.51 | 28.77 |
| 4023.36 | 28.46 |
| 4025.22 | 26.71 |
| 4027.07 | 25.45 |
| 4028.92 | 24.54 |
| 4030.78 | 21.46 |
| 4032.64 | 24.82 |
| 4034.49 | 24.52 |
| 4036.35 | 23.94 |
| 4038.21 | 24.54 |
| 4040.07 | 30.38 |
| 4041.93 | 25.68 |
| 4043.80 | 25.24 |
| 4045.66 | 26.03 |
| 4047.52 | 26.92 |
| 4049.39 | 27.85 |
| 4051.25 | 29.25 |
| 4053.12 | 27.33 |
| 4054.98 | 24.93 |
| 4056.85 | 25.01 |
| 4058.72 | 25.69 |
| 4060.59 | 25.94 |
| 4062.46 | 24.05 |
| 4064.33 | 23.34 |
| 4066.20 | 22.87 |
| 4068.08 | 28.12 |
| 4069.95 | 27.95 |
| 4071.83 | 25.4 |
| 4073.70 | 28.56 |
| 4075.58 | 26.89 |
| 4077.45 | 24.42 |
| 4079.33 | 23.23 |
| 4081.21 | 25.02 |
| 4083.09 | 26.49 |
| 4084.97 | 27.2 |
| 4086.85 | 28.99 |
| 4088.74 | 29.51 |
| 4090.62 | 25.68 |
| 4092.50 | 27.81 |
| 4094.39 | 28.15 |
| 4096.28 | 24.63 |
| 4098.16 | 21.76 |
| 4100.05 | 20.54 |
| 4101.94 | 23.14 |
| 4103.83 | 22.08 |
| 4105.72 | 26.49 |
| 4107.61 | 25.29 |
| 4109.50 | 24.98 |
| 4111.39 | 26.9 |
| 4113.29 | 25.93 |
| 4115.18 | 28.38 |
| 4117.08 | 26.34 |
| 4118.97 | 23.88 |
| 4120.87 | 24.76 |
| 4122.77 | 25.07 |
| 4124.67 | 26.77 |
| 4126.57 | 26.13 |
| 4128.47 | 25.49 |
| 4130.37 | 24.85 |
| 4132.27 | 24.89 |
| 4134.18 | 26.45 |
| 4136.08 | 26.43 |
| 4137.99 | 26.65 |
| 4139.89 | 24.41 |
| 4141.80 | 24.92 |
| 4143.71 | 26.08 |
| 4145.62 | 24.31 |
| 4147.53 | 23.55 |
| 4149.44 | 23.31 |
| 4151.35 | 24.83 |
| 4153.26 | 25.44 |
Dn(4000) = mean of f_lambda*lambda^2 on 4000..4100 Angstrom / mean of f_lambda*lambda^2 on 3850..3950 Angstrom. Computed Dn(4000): 1.87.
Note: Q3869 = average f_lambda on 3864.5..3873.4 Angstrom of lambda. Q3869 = 14.5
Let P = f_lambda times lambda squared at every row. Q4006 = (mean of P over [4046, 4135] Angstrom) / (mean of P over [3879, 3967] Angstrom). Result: 1.77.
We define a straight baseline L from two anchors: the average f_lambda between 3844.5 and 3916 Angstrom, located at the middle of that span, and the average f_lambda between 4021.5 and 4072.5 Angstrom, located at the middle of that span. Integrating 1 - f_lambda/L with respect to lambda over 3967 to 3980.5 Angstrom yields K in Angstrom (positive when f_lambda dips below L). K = 4.4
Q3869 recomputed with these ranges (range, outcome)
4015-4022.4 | 28.2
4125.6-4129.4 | 25.8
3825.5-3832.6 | 11.1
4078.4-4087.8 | 26.2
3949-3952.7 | 20.5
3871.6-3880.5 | 14.6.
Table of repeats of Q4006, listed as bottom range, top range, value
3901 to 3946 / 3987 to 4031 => 1.75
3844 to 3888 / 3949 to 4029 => 1.66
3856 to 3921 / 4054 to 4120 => 1.78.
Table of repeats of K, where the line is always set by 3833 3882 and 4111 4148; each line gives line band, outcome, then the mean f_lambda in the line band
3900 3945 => 2.2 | 15.3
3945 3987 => 2.3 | 17.2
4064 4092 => -3.7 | 26.3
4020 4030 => -2.8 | 26.7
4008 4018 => -3.2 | 26.9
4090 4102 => -0.3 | 24.6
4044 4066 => -3.6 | 25.9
